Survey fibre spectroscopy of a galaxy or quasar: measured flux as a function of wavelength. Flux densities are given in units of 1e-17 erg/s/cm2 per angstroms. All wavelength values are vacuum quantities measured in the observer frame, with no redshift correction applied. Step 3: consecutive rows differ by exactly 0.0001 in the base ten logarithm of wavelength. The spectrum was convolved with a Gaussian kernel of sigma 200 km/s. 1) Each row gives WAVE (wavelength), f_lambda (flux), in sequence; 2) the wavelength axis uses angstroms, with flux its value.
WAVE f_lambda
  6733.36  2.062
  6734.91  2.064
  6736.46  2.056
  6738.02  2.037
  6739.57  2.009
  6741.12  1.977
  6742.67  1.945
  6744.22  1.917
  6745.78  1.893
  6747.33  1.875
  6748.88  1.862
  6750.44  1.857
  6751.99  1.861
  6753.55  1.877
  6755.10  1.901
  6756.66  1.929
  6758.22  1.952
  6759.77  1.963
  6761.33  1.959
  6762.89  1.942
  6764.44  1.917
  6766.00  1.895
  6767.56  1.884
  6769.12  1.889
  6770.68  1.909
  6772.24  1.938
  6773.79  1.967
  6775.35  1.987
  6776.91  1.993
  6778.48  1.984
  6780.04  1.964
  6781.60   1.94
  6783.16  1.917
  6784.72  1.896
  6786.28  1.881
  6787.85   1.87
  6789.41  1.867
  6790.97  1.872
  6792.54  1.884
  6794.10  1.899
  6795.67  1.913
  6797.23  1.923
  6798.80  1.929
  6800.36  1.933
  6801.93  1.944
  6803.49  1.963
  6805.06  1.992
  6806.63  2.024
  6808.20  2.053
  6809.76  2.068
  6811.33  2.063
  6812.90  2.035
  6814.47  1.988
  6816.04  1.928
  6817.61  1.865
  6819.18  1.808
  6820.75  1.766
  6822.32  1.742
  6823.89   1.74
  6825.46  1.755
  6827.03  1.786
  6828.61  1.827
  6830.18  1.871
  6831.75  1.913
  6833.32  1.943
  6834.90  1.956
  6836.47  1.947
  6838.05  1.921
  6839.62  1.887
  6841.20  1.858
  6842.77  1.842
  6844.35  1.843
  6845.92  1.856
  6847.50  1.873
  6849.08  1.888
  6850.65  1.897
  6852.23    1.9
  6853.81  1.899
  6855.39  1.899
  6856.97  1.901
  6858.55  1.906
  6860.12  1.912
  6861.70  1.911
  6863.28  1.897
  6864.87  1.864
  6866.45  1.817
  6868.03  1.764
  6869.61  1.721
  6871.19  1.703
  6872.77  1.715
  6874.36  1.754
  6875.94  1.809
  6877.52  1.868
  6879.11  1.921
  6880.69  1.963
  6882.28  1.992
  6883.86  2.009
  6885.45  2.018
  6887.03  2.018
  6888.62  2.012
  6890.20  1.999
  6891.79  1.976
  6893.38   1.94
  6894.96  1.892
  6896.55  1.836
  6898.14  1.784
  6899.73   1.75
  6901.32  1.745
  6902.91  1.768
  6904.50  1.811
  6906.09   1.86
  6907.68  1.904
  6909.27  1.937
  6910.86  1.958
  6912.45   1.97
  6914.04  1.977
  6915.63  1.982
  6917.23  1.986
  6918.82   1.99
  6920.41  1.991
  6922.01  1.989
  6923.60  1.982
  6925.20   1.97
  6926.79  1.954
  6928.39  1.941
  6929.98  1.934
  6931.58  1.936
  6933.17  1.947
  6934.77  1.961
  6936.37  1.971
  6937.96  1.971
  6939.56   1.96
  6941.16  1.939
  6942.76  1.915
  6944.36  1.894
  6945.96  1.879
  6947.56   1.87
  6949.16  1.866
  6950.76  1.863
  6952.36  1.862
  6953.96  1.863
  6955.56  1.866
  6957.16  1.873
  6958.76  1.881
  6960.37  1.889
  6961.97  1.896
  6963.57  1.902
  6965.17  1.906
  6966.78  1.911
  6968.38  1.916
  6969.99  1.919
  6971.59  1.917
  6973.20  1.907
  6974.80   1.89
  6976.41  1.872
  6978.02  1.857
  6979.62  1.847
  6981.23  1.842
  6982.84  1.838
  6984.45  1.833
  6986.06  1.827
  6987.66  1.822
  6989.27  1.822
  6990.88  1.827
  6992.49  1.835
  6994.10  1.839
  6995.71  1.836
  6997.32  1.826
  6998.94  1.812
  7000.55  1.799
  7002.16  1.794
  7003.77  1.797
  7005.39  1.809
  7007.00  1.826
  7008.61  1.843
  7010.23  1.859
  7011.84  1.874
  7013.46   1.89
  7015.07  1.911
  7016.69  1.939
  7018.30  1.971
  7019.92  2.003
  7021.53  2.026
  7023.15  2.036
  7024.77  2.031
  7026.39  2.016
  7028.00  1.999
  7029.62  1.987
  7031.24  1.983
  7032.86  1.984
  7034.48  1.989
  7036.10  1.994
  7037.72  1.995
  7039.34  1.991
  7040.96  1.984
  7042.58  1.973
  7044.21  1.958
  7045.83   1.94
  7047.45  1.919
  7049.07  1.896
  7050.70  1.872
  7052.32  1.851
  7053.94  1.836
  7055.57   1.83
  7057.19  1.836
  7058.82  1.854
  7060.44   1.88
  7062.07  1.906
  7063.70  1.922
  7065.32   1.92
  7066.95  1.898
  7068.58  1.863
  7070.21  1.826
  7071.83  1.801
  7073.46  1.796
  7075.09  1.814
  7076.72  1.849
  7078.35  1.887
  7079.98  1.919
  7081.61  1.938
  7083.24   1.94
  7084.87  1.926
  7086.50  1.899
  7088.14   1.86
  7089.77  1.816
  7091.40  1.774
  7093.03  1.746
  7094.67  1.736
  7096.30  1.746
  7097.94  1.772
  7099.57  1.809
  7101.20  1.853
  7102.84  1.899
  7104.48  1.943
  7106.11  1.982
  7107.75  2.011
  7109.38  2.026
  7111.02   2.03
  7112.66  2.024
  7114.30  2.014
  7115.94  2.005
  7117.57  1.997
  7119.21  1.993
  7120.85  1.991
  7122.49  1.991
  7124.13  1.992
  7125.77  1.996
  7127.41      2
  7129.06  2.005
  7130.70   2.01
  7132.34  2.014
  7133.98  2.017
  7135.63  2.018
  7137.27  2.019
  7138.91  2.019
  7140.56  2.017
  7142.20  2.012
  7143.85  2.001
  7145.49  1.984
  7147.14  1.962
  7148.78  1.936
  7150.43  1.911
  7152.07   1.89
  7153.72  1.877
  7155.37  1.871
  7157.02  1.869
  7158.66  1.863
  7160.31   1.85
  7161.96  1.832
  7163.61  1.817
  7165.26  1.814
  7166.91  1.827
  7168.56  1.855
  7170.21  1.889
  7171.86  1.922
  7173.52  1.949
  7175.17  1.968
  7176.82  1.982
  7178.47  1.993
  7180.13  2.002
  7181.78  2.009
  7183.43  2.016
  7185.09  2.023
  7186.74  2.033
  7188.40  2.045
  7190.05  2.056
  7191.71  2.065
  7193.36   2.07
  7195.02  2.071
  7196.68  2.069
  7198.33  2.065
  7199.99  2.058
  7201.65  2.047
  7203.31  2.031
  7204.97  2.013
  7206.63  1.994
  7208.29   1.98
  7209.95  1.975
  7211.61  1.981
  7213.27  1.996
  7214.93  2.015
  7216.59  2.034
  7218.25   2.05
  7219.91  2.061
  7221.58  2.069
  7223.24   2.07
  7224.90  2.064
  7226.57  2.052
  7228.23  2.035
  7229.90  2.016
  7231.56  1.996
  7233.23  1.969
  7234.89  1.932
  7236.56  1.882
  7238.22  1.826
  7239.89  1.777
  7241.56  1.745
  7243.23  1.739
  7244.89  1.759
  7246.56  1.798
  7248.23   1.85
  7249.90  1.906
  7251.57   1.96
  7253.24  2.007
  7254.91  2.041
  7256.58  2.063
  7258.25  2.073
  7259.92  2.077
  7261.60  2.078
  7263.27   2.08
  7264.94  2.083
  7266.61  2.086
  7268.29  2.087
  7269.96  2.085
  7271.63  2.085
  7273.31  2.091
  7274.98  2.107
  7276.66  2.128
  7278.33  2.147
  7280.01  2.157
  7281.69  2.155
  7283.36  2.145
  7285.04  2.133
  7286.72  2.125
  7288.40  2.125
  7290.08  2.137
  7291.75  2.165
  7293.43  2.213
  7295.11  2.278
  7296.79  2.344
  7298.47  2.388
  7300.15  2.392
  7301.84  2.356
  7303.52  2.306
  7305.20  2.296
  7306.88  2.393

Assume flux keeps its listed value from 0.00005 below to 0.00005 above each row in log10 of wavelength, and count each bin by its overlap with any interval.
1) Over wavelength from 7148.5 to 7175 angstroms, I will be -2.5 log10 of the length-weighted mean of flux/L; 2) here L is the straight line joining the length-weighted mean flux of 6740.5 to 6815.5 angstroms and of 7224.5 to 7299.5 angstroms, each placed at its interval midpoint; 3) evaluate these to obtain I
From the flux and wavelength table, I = 0.08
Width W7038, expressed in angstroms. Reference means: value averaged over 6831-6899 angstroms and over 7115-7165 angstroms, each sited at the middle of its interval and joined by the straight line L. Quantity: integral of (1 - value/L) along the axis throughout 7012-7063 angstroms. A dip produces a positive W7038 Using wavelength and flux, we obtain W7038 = -0.3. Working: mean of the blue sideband 1.89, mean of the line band 1.94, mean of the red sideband 1.96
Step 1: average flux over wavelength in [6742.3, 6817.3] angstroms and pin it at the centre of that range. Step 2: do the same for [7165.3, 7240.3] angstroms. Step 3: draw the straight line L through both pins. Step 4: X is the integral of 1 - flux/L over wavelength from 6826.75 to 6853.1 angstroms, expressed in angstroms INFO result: 0.8 angstroms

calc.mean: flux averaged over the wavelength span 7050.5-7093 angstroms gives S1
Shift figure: 1.86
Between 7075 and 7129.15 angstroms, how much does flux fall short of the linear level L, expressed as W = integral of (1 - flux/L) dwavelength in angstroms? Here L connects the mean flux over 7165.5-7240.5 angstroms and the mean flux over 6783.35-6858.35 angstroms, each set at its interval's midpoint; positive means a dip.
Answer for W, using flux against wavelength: 1.5 angstroms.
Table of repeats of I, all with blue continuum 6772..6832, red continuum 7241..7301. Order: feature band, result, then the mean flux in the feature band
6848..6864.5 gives 0.02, 1.9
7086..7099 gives 0.13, 1.79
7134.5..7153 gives 0.03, 1.98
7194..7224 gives 0.01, 2.03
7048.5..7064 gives 0.08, 1.87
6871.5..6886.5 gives 0.03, 1.89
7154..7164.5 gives 0.11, 1.85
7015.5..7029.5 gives 0.00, 2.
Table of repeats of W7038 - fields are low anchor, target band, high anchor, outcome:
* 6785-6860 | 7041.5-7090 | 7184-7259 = 1.74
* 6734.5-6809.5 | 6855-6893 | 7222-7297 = 1.29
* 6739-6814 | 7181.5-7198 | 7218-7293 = -0.29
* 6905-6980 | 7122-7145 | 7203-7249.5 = -0.78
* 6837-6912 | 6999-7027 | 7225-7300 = 0.49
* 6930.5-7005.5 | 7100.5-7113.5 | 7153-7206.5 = -0.26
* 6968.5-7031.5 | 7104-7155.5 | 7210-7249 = -1.85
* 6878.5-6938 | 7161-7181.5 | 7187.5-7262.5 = 0.75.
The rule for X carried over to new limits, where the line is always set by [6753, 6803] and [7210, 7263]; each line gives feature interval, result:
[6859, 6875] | 1.0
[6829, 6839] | 0.0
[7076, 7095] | 0.9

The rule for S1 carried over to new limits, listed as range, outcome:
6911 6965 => 1.93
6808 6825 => 1.91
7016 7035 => 2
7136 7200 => 1.96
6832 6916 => 1.89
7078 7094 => 1.87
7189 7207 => 2.05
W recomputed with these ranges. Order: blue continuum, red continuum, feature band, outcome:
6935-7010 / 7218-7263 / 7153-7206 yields -0.71 angstroms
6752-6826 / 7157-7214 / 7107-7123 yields -0.36 angstroms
